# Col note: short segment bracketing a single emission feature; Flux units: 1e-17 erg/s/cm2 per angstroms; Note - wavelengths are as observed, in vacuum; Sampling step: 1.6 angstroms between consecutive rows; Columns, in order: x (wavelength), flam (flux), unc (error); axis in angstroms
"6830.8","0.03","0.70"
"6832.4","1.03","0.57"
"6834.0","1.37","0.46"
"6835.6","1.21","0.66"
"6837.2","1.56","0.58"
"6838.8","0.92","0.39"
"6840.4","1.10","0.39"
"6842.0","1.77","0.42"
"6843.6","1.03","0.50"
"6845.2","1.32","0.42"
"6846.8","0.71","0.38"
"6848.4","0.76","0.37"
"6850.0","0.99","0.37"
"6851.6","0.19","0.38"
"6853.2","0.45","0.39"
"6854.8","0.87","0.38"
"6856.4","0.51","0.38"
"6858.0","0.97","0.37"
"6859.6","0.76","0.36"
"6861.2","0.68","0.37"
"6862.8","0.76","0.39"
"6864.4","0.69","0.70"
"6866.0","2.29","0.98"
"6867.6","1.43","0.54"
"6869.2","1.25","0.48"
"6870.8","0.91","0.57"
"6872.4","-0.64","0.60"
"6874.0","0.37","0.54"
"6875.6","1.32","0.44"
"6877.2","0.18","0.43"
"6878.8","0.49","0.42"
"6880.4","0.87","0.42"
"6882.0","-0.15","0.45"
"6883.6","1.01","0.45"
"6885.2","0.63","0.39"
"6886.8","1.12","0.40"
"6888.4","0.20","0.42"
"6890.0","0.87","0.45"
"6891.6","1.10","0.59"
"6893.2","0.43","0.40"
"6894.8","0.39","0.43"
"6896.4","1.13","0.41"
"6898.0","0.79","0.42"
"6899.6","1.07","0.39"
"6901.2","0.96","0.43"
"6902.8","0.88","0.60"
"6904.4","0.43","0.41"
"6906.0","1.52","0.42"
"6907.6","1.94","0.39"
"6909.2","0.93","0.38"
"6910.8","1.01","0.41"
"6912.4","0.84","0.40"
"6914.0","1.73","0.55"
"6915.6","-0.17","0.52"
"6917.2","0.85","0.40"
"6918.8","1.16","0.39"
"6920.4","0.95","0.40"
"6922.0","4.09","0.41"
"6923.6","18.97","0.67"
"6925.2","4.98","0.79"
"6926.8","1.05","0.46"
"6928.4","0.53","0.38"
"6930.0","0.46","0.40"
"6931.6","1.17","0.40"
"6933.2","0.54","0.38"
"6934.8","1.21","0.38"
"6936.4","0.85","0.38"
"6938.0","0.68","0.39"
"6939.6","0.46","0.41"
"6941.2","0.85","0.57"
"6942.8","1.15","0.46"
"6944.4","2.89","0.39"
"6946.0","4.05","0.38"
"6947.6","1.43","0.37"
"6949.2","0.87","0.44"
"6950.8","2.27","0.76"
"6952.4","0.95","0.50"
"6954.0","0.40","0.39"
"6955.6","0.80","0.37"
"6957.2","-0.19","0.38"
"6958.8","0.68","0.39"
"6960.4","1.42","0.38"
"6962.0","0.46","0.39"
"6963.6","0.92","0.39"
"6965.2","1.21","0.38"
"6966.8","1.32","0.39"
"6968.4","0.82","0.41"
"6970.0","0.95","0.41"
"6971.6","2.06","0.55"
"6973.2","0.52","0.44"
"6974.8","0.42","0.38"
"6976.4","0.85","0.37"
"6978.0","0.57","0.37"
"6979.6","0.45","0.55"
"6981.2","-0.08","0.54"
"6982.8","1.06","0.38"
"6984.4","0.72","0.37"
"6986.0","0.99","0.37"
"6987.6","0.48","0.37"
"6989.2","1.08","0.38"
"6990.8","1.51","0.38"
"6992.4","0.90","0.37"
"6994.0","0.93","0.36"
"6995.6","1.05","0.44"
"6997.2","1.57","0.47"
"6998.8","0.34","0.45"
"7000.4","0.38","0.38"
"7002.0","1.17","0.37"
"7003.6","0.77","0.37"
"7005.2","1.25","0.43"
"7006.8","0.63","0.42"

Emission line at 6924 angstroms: H-alpha 6563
